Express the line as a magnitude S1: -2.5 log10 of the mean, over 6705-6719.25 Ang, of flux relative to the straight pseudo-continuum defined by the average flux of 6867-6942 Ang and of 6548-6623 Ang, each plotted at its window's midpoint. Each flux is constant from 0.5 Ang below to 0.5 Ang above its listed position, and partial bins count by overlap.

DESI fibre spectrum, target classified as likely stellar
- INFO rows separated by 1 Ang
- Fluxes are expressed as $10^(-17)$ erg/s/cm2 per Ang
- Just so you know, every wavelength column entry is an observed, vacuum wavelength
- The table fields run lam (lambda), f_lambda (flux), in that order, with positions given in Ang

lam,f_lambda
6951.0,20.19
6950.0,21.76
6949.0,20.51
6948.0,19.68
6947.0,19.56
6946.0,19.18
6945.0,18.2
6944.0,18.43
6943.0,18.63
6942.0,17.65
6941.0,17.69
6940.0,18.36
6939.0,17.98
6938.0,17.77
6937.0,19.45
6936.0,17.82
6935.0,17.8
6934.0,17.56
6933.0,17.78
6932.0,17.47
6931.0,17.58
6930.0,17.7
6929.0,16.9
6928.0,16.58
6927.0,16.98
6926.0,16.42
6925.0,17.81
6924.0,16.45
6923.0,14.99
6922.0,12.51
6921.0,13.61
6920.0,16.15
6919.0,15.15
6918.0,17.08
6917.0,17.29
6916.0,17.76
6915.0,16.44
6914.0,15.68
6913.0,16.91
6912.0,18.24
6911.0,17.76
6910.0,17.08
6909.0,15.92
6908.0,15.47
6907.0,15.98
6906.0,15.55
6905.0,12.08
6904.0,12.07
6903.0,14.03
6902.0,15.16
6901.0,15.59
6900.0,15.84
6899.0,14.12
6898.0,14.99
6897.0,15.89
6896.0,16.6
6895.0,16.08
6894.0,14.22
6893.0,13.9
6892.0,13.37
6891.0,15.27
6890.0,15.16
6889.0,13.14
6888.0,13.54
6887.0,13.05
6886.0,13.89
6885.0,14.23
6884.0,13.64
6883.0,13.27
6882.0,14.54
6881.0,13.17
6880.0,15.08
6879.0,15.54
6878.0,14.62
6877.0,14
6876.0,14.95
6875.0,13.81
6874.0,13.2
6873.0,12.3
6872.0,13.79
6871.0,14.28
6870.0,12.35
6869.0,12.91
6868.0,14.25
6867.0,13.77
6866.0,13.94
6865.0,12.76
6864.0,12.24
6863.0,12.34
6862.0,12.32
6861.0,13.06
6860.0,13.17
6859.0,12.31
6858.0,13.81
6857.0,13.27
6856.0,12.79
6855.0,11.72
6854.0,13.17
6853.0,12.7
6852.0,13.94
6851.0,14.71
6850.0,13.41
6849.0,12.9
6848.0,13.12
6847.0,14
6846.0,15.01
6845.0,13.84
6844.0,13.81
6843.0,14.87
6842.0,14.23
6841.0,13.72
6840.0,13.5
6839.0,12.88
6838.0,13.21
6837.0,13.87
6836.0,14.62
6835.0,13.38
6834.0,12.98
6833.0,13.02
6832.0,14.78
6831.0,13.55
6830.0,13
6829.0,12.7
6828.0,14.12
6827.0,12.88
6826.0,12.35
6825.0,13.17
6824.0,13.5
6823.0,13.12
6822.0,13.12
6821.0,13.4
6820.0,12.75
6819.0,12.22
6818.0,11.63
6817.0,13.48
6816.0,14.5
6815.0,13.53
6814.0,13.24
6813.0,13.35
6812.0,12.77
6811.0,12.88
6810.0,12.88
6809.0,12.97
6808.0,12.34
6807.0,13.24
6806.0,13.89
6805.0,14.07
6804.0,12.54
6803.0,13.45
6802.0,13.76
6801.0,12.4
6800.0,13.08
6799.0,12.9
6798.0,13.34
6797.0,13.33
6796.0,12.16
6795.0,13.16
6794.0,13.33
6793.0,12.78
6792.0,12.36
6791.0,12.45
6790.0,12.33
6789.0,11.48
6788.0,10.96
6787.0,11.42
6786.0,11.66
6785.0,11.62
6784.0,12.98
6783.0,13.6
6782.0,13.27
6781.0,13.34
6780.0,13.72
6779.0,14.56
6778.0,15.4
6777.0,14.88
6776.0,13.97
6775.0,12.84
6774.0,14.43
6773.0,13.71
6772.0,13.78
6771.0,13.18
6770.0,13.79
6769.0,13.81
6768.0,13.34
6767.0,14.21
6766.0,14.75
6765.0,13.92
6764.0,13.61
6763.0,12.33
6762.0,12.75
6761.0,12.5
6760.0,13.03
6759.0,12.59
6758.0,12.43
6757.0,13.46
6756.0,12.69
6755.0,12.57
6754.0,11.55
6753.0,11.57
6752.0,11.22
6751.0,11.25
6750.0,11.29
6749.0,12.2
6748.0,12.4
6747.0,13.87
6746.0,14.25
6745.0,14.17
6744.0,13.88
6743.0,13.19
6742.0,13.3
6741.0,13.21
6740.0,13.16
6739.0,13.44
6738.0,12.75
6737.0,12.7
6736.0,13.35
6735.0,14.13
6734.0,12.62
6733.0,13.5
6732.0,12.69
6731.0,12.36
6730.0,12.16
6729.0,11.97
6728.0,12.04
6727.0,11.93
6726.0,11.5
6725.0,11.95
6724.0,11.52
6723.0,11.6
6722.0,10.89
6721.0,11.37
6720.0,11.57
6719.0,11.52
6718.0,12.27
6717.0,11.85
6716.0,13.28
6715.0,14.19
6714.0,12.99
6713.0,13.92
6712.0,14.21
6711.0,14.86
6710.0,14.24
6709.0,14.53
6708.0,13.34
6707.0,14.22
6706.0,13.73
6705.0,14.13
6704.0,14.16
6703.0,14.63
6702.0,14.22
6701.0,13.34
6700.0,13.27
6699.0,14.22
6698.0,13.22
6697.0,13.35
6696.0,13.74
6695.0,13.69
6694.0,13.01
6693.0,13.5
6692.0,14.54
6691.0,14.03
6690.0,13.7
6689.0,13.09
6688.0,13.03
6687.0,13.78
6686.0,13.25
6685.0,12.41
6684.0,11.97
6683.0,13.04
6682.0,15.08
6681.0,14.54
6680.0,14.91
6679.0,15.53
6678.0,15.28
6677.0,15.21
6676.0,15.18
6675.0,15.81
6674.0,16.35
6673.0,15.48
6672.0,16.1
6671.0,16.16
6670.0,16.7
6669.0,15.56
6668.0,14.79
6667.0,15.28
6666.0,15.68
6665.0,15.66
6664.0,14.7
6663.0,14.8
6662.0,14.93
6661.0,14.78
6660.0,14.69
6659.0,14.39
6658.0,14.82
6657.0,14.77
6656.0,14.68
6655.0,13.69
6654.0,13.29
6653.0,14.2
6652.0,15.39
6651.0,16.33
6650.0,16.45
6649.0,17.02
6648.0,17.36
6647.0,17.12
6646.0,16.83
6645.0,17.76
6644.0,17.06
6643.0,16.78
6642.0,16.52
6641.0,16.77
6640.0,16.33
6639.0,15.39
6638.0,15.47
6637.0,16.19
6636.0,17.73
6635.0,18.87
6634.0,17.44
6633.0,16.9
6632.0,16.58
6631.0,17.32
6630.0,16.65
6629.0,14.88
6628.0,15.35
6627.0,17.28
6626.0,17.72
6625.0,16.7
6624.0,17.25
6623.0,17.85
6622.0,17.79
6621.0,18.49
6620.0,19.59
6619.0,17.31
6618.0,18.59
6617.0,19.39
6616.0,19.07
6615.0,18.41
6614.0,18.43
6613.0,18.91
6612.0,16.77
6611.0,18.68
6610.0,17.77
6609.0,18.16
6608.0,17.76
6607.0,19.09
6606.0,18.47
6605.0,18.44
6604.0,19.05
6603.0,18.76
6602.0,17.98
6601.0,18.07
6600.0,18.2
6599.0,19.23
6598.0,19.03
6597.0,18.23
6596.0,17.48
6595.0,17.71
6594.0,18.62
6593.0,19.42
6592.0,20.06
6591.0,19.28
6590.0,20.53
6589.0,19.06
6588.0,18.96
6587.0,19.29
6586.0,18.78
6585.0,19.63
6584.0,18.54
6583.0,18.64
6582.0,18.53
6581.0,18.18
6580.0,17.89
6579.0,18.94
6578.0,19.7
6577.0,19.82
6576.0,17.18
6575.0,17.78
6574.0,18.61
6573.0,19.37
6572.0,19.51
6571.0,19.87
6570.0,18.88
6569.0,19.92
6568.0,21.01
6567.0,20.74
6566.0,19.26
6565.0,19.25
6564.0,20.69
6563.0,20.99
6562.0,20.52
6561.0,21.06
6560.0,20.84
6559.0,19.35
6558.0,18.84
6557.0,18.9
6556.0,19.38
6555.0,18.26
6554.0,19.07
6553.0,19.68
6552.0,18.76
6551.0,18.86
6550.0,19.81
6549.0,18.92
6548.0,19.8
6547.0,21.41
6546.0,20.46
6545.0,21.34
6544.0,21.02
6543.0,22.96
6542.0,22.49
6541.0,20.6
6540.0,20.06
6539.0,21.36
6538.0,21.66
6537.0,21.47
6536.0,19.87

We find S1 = 0.28 mag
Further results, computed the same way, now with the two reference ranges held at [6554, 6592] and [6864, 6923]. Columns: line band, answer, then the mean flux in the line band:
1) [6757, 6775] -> 0.23 mag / 13.4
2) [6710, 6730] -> 0.35 mag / 12.4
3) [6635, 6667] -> 0.16 mag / 15.8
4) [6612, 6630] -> 0.05 mag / 17.8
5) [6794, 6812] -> 0.22 mag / 13.1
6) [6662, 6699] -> 0.22 mag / 14.5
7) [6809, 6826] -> 0.21 mag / 13.1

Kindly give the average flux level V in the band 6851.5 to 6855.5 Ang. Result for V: 12.9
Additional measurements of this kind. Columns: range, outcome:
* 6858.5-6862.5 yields 12.7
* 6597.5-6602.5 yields 18.5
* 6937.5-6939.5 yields 17.9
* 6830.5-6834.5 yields 13.6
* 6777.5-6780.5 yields 14.6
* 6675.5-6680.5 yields 15.2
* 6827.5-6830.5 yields 13.3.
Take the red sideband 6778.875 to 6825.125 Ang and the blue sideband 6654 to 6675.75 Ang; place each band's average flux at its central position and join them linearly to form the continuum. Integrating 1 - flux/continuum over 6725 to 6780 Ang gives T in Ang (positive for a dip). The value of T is 2.6 Ang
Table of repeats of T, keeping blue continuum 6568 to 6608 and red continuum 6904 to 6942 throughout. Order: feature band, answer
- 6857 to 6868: 2.6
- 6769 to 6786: 3.8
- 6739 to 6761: 6.2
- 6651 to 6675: 4.2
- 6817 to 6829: 3.0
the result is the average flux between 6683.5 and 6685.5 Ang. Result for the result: 12.2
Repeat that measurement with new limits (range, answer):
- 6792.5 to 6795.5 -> 13.1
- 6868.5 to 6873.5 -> 13.1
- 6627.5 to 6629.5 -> 15.1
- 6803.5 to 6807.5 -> 13.4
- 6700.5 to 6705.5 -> 14.1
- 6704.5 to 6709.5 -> 14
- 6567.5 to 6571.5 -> 19.9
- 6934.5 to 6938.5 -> 18.2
